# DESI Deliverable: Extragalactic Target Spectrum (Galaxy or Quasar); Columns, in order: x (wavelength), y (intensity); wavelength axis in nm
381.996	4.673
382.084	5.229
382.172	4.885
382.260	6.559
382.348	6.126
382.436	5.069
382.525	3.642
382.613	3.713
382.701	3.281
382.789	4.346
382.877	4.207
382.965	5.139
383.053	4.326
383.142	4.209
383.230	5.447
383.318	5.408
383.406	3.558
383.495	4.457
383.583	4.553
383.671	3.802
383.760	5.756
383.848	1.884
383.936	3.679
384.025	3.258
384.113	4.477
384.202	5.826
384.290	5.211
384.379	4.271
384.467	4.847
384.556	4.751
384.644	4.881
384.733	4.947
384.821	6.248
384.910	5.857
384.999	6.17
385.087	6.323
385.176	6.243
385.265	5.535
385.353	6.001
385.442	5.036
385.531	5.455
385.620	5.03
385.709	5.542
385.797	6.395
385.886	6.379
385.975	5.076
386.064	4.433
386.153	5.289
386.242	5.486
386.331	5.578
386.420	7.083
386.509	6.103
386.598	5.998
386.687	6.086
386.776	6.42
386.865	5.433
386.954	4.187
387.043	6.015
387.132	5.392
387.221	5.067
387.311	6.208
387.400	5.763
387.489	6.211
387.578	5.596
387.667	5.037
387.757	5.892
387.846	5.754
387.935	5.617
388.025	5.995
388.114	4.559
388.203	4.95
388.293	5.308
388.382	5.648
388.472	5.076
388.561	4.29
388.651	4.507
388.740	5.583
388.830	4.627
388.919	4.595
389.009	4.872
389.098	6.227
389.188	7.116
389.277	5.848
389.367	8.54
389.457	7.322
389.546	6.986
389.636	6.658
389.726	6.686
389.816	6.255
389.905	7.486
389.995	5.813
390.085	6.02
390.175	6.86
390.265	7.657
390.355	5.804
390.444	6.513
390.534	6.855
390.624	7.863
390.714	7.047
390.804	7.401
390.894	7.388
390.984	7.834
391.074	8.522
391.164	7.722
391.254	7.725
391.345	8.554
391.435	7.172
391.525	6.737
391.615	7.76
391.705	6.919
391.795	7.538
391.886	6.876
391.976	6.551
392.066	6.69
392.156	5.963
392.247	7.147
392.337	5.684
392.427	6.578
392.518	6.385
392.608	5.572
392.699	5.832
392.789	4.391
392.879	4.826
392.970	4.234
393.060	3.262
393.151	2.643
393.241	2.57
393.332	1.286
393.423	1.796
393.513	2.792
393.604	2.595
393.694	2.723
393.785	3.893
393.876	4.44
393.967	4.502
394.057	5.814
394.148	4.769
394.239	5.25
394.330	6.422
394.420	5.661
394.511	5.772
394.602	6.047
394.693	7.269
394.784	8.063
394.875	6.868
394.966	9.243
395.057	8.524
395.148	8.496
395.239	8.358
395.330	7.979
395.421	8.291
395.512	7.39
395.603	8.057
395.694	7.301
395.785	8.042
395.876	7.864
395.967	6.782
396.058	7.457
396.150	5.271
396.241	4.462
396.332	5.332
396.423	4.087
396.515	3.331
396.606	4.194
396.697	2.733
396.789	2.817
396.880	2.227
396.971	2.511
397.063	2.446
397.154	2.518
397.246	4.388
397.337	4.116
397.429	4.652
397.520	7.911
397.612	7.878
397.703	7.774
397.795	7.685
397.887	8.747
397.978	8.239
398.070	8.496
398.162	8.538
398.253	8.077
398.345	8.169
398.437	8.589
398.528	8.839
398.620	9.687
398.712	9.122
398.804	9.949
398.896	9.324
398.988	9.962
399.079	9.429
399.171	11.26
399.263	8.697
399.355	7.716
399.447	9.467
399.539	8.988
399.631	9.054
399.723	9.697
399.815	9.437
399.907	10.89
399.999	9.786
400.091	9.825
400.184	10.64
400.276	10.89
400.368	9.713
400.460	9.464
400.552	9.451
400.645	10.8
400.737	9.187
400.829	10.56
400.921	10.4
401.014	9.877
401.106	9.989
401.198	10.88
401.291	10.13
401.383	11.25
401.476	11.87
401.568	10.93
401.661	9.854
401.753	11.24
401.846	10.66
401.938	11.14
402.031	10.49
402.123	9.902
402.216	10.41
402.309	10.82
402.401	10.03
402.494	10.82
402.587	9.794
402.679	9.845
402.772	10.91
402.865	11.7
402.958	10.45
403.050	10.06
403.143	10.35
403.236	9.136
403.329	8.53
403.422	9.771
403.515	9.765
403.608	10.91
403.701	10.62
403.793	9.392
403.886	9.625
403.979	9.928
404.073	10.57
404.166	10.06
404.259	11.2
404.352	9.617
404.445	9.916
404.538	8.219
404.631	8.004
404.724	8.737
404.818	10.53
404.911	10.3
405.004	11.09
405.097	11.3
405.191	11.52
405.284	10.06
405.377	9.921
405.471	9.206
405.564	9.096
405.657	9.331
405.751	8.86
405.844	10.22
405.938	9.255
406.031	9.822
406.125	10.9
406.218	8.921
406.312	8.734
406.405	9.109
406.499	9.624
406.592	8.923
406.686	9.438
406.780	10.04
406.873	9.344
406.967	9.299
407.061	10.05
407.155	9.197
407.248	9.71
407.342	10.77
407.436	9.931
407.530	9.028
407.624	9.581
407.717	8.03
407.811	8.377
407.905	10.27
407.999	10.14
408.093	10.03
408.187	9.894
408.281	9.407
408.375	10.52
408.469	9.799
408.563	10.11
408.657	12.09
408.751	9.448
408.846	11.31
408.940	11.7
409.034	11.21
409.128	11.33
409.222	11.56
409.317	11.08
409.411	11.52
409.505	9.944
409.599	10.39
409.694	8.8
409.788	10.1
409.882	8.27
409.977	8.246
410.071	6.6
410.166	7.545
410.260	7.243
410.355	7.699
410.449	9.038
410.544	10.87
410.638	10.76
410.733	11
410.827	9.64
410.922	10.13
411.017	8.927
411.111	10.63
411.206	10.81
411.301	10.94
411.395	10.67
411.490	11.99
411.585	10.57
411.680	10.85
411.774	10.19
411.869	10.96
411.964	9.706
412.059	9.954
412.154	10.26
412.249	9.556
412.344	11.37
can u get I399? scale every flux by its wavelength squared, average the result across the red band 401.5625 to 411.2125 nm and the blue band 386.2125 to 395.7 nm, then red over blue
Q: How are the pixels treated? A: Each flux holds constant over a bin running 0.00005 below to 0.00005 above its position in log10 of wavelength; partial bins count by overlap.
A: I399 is 1.8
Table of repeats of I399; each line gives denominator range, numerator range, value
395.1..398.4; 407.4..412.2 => 1.72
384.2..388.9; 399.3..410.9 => 1.99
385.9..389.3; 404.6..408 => 1.92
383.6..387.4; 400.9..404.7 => 2.09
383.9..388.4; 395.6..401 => 1.50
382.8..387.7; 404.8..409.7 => 2.14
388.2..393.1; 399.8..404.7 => 1.69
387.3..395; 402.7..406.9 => 1.79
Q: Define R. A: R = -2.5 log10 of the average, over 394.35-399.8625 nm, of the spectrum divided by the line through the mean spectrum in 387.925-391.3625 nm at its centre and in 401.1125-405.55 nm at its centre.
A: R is 0.19 mag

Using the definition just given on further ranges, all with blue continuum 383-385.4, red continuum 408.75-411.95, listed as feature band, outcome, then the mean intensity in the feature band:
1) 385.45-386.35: -0.045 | 5.44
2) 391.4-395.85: 0.147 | 5.91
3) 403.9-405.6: -0.115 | 9.96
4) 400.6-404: -0.217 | 10.3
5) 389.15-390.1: -0.146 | 6.82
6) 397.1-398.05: 0.177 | 6.41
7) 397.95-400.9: -0.194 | 9.45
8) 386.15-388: -0.055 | 5.74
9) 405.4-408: -0.015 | 9.46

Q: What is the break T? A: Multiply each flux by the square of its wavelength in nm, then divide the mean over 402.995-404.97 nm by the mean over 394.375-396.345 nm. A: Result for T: 1.4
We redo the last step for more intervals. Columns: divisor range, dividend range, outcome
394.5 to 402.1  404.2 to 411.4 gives 1.26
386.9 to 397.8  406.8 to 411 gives 1.82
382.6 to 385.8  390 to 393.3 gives 1.36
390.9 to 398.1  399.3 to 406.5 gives 1.78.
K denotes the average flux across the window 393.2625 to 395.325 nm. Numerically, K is 5.5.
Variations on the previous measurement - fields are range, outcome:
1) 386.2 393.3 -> 6.08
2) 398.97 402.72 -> 10.1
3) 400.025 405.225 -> 10.2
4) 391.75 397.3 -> 5.39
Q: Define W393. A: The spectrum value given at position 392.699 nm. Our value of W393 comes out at 5.832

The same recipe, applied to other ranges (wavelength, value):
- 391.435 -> 7.172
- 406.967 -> 9.299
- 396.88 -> 2.227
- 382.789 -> 4.346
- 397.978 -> 8.239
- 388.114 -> 4.559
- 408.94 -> 11.7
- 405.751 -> 8.86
